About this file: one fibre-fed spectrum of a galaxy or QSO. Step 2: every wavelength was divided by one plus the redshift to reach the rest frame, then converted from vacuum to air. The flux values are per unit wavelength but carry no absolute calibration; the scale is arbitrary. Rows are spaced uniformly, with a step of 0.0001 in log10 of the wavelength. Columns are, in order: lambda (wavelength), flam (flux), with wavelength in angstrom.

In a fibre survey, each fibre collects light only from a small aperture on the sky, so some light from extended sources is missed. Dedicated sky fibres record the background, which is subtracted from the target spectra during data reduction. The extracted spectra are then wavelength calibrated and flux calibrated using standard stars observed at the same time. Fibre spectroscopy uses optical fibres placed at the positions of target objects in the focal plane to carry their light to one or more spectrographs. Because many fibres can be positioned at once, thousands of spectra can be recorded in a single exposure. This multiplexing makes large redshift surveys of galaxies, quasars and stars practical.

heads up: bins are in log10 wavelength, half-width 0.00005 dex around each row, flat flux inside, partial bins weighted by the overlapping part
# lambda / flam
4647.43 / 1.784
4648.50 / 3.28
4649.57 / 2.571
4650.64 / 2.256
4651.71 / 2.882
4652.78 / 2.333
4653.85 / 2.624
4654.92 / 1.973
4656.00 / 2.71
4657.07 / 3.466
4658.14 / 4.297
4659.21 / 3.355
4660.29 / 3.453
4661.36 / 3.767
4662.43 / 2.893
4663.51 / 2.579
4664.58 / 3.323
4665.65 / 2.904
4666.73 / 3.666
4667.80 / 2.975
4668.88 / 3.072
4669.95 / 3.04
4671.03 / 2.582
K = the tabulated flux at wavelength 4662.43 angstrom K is 2.893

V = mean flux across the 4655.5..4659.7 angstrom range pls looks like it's 3.47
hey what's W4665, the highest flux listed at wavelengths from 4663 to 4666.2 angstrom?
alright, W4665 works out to 3.323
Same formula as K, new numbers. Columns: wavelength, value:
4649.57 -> 2.571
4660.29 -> 3.453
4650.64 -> 2.256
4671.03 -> 2.582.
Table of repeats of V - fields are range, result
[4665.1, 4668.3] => 3.19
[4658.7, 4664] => 3.21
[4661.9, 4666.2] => 2.92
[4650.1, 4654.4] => 2.53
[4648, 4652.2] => 2.74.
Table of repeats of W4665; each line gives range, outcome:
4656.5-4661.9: 4.297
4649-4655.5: 2.882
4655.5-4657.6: 3.466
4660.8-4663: 3.767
